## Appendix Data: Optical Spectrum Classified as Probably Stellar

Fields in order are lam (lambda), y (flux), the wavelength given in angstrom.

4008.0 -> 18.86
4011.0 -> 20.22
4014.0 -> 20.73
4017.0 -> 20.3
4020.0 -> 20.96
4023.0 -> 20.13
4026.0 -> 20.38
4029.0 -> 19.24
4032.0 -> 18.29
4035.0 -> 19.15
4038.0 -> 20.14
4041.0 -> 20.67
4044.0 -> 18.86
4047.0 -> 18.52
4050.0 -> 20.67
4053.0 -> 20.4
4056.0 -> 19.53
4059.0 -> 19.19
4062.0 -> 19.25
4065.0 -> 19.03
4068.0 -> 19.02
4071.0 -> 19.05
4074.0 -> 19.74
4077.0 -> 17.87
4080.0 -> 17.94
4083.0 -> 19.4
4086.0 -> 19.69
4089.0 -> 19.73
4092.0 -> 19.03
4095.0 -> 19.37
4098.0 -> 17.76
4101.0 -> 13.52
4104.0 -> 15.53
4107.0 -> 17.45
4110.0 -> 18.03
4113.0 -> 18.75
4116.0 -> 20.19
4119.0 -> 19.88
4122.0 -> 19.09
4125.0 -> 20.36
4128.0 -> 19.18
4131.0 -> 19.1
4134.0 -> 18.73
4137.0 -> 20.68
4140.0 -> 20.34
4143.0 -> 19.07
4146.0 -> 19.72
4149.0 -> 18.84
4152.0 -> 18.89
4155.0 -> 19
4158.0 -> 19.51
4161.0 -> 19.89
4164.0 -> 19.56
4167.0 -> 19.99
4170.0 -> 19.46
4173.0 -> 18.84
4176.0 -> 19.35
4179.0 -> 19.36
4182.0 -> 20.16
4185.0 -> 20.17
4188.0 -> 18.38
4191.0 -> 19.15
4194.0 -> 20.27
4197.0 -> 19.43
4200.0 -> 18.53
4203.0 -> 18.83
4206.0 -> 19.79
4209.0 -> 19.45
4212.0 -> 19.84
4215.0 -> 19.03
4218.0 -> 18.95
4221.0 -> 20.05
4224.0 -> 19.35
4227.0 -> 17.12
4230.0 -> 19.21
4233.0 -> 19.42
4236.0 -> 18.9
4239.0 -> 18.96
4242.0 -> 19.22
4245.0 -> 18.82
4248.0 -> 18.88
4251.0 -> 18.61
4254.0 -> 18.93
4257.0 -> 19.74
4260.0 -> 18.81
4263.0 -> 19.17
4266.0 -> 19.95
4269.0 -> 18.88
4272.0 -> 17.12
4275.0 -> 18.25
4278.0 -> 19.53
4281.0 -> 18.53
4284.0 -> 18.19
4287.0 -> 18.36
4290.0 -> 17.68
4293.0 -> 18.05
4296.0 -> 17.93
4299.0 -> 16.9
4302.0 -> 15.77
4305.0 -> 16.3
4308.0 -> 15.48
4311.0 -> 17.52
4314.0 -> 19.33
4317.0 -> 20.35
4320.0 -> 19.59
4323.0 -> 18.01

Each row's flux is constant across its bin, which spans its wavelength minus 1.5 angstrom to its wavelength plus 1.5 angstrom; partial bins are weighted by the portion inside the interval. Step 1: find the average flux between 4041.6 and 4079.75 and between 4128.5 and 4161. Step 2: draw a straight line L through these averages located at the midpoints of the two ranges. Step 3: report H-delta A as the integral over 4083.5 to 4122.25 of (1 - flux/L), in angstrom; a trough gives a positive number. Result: 2.0 angstrom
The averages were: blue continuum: 19.3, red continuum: 19.4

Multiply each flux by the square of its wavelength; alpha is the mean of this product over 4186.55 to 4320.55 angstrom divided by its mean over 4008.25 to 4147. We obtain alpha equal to 1.06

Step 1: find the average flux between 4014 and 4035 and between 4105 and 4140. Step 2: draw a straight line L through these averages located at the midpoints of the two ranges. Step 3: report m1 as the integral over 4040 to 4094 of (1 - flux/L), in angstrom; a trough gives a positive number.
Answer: 0.8 angstrom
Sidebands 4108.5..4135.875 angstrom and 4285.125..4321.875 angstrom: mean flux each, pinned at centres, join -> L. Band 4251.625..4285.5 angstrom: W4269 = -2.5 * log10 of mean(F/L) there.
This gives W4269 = -0.04 mag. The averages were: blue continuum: 19.3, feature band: 18.8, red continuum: 17.8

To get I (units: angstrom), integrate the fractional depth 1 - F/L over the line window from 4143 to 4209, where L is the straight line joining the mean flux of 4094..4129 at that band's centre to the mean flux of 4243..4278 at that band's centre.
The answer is -3.12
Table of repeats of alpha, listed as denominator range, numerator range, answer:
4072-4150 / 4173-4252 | 1.07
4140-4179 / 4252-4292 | 1.02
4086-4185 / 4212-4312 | 1.03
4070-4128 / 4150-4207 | 1.09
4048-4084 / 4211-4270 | 1.08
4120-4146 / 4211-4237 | 1.02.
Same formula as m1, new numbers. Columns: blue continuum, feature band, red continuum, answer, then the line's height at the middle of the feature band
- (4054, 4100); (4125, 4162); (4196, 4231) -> -0.7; 19.1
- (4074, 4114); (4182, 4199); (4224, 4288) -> -0.9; 18.5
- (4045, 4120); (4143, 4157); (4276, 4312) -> -0.6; 18.4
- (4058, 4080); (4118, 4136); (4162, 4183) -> -0.1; 19.3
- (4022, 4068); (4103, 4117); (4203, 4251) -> 1.0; 19.4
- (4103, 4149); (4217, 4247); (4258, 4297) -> -0.5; 18.7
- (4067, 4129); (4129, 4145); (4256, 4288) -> -0.8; 18.6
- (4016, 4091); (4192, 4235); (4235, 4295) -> -0.7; 18.9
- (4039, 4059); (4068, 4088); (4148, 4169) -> 0.7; 19.6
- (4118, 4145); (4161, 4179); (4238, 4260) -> -0.1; 19.4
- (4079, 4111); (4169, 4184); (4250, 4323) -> -1.1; 18.1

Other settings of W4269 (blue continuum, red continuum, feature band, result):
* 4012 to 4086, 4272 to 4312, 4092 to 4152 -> 0.012 mag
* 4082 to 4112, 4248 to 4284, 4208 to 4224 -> -0.050 mag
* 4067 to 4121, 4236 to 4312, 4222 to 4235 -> -0.031 mag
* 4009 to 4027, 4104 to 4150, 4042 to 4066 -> 0.030 mag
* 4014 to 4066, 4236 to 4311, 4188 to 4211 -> -0.033 mag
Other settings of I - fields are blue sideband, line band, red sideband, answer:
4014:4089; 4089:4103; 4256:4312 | 1.2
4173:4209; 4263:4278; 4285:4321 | -0.4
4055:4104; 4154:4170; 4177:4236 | -0.5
